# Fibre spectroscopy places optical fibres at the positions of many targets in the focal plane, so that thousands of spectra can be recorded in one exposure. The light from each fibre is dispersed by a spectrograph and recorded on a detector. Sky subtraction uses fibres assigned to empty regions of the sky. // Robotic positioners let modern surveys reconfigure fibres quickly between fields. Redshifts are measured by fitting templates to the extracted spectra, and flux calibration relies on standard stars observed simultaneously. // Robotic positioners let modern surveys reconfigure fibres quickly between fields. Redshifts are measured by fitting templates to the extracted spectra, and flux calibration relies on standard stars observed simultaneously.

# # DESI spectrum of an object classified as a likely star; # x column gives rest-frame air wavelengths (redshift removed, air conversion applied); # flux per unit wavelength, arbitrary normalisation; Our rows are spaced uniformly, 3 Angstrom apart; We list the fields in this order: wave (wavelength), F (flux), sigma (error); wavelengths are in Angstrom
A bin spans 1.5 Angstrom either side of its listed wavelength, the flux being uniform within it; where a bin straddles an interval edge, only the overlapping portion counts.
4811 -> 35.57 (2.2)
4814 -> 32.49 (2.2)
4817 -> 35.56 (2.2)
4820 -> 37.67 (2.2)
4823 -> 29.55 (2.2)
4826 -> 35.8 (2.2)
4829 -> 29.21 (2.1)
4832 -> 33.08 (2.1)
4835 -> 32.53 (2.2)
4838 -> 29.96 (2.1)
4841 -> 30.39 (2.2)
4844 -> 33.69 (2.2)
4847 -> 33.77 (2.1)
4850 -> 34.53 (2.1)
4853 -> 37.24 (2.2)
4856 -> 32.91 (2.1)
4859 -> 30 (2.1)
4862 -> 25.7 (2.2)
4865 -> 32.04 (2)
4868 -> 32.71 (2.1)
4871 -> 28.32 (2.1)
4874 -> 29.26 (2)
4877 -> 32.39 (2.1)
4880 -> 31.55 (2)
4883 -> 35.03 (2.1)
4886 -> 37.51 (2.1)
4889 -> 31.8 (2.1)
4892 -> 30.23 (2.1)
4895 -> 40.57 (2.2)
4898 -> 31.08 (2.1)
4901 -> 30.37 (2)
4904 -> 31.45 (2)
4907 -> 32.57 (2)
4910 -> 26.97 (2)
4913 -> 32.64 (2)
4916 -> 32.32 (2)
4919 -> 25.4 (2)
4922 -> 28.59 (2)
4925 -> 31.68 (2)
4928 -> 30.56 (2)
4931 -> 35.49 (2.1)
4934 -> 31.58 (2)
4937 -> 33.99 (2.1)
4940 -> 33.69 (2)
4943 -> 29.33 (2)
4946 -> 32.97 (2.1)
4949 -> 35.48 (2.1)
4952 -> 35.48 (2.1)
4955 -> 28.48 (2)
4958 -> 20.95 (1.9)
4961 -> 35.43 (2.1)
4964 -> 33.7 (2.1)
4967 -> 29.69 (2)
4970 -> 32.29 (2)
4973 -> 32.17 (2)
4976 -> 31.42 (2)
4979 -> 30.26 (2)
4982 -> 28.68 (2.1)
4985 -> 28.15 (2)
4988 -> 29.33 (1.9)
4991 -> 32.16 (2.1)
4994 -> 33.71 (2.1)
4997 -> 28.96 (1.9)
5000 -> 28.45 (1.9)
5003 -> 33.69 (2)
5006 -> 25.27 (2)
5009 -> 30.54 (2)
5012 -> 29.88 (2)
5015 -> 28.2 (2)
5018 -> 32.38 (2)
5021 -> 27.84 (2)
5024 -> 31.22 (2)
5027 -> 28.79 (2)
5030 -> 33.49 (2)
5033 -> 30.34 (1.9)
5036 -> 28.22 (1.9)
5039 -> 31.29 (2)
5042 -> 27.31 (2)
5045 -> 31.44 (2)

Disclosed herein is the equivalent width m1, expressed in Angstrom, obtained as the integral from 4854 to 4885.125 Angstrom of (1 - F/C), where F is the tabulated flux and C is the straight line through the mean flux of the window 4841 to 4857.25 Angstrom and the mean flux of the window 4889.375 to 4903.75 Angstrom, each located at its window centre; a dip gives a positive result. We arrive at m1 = 2.1 Angstrom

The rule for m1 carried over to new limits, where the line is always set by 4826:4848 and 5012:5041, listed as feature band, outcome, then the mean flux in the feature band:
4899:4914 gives 0.3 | 30.7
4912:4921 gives 0.4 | 29.9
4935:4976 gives -1.3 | 31.8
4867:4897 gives -1.3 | 32.9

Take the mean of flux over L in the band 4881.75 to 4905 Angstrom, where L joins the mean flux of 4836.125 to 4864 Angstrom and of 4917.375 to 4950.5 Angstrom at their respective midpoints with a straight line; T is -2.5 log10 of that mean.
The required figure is -0.06 mag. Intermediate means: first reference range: 32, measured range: 33.5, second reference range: 31.7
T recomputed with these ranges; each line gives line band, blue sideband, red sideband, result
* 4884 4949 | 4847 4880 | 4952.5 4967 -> -0.04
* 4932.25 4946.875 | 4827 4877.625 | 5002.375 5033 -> -0.05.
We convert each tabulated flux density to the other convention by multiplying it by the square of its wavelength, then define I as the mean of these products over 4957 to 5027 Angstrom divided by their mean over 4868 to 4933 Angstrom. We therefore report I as 0.99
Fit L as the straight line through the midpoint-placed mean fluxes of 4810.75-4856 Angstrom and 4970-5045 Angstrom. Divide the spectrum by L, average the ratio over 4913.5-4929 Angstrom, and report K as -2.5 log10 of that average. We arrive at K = 0.07 mag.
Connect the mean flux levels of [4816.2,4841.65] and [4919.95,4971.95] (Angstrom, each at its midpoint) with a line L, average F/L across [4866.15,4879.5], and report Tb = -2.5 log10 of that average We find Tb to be 0.05 mag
